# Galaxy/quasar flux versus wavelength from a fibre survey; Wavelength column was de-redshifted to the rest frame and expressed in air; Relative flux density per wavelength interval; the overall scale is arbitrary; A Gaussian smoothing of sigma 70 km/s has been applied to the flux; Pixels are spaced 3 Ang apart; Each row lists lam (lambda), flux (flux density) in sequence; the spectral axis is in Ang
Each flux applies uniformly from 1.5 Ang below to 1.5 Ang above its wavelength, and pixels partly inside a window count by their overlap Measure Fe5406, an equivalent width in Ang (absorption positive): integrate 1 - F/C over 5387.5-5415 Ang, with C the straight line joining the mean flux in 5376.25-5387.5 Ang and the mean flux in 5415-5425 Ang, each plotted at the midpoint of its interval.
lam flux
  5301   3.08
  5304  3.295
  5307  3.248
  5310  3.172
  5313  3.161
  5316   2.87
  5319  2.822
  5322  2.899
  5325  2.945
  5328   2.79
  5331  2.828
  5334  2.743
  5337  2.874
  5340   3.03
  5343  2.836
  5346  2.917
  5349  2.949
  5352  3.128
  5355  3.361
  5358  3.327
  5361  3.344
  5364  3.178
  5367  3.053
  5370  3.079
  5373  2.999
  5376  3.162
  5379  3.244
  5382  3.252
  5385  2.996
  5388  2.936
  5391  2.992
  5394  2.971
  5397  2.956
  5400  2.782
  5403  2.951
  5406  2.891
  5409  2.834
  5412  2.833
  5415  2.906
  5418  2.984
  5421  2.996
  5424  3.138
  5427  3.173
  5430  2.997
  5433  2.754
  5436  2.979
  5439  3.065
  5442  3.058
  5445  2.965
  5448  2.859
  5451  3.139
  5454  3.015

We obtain 1.6 Ang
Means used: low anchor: 3.14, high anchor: 3.01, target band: 2.9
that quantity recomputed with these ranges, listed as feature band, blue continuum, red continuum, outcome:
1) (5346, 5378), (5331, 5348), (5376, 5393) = -1.78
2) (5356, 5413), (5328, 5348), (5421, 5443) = -2.02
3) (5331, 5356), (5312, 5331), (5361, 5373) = 0.38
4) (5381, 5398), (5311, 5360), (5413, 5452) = -0.15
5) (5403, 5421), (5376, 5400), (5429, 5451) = 0.61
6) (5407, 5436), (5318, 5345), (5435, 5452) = 0.22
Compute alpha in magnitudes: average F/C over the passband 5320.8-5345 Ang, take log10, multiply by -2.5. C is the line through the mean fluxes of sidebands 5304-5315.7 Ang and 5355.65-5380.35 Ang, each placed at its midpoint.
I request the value 0.11 mag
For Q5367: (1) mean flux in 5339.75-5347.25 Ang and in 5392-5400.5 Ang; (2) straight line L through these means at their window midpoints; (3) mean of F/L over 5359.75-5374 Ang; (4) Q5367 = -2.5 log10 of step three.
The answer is -0.08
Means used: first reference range 2.91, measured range 3.13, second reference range 2.92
